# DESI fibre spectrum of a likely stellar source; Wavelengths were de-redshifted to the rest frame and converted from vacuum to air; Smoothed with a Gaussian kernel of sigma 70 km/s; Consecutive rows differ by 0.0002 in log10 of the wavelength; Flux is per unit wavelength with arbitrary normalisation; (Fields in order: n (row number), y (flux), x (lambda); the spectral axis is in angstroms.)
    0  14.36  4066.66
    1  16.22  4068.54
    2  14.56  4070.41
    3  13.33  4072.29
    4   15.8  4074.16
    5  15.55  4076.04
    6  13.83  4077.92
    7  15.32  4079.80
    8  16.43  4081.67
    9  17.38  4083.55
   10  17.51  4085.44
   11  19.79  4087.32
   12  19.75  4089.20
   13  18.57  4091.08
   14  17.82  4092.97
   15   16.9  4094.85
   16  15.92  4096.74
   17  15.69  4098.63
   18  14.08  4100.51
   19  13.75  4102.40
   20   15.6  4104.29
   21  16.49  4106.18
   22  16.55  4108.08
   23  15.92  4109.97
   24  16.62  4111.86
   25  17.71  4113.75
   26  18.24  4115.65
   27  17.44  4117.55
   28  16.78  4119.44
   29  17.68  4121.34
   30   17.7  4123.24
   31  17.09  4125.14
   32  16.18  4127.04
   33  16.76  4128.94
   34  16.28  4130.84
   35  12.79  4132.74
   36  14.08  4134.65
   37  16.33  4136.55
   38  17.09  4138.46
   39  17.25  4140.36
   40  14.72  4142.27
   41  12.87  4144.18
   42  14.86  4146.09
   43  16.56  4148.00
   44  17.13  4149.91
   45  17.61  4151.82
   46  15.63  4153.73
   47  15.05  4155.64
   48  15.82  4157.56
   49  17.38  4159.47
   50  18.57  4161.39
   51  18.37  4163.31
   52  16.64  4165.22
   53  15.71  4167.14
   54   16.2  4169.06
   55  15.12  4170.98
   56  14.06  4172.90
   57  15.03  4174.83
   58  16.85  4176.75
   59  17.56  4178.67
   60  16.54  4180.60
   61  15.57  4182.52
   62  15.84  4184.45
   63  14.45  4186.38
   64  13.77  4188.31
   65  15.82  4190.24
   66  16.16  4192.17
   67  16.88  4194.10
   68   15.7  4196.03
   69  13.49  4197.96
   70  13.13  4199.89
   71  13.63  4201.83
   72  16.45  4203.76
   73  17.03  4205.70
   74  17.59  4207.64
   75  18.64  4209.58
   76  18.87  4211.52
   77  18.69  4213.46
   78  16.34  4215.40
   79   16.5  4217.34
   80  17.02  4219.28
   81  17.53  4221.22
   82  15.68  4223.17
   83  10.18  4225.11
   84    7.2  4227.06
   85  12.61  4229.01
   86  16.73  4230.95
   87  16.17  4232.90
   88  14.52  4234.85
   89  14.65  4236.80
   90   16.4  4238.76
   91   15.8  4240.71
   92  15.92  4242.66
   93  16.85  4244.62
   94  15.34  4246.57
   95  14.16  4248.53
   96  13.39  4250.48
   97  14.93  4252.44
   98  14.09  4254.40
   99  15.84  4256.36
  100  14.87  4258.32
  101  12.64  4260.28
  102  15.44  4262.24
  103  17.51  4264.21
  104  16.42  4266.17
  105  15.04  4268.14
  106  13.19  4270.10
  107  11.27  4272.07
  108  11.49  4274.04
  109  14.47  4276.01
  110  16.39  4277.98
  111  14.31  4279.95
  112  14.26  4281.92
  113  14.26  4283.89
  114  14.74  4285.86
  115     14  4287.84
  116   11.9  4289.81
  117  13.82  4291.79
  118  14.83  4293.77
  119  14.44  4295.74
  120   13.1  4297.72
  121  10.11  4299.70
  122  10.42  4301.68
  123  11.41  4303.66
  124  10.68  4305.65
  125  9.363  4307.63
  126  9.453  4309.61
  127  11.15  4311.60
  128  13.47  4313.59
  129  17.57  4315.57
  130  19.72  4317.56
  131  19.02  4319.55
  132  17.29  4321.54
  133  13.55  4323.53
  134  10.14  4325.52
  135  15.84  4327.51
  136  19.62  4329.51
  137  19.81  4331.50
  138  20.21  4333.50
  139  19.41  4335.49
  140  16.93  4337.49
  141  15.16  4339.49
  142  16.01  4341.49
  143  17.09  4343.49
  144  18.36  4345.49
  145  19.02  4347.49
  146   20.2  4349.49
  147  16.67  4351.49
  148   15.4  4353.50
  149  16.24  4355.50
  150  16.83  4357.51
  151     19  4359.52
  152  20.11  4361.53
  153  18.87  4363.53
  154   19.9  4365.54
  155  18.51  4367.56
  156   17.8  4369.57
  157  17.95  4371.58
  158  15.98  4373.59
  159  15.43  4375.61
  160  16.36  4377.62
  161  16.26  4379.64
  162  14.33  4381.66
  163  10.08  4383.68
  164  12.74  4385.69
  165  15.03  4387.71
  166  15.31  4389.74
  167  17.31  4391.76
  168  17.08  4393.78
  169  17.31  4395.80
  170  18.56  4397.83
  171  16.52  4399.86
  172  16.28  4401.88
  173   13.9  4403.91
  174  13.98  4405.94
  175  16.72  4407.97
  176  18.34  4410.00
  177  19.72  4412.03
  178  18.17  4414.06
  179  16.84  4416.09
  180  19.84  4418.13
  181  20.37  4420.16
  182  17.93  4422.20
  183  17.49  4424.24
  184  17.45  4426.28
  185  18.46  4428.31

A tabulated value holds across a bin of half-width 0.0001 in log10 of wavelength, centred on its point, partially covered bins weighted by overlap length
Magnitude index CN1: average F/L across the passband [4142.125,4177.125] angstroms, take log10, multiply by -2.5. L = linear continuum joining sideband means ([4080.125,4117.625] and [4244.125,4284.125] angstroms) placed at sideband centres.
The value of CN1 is 0.00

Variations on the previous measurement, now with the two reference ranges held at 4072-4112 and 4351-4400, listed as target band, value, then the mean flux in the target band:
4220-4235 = 0.19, 13.8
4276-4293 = 0.16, 14.2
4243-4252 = 0.10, 15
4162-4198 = 0.04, 15.9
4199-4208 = 0.07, 15.4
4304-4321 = 0.20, 13.8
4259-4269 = 0.08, 15.4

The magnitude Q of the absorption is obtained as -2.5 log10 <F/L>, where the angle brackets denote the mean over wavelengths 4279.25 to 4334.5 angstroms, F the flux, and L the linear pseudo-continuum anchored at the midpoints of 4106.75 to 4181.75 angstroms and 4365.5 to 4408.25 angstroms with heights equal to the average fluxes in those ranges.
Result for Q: 0.13 mag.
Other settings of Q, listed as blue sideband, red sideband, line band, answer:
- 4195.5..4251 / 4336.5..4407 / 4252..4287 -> 0.09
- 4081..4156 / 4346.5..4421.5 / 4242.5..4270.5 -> 0.12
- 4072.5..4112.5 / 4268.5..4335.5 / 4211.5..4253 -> -0.02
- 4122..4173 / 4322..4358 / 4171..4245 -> 0.06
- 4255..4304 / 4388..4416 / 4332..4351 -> -0.18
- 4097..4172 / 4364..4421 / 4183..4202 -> 0.09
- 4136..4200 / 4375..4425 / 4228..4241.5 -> 0.06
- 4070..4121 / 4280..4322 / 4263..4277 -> -0.02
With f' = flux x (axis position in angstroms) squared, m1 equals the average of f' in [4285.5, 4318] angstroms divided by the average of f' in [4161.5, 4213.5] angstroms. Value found 0.8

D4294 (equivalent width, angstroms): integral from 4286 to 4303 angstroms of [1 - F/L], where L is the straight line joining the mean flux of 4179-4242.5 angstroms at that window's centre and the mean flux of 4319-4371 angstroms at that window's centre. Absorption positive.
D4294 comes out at 3.94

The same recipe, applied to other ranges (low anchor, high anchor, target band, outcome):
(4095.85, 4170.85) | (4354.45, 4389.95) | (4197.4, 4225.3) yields 0.11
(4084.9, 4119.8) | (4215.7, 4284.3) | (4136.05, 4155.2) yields 0.32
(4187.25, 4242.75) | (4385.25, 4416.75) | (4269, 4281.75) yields 1.81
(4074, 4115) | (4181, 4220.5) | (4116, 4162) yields 0.29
